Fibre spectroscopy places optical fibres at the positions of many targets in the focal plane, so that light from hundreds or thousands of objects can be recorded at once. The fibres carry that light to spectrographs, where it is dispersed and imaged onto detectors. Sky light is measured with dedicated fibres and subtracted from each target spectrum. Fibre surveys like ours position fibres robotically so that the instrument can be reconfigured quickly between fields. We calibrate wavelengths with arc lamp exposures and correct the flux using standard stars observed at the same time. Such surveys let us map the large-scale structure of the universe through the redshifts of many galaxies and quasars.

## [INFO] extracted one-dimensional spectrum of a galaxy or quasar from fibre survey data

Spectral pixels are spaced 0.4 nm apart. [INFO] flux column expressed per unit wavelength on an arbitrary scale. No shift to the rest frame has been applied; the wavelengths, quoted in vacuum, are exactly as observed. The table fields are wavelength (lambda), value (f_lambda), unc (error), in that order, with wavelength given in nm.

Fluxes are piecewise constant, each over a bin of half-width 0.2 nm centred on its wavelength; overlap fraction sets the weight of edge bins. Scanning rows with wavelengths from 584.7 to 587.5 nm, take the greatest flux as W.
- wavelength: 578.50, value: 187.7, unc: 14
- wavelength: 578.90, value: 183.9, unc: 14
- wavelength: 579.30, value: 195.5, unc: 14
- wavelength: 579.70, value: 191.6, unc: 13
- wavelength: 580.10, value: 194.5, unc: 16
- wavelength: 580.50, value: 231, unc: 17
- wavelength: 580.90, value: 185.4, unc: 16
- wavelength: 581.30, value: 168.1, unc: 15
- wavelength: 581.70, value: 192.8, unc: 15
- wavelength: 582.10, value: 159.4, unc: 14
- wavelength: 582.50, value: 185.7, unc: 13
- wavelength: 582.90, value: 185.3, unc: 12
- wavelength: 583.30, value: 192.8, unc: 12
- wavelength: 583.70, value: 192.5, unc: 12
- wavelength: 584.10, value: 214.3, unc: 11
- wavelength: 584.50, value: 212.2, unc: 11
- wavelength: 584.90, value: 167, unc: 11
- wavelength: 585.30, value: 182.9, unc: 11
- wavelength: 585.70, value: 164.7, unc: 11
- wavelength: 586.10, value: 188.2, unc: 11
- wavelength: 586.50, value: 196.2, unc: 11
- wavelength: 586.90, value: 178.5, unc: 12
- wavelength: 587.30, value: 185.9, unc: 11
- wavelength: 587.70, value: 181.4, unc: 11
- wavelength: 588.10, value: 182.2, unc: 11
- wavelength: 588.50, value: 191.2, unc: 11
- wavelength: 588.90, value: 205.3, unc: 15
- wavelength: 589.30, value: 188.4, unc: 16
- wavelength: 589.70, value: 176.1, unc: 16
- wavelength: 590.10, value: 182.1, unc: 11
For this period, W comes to 196.2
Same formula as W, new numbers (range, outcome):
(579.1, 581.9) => 231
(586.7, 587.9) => 185.9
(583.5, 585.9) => 214.3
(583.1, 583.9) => 192.8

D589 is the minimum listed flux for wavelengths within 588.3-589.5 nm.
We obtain 188.4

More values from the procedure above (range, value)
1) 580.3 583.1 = 159.4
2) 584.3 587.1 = 164.7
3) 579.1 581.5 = 168.1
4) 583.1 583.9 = 192.5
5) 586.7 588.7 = 178.5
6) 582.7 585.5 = 167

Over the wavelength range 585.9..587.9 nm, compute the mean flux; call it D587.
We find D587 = 186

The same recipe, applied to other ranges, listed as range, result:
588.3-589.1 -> 198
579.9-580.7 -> 213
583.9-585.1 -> 198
